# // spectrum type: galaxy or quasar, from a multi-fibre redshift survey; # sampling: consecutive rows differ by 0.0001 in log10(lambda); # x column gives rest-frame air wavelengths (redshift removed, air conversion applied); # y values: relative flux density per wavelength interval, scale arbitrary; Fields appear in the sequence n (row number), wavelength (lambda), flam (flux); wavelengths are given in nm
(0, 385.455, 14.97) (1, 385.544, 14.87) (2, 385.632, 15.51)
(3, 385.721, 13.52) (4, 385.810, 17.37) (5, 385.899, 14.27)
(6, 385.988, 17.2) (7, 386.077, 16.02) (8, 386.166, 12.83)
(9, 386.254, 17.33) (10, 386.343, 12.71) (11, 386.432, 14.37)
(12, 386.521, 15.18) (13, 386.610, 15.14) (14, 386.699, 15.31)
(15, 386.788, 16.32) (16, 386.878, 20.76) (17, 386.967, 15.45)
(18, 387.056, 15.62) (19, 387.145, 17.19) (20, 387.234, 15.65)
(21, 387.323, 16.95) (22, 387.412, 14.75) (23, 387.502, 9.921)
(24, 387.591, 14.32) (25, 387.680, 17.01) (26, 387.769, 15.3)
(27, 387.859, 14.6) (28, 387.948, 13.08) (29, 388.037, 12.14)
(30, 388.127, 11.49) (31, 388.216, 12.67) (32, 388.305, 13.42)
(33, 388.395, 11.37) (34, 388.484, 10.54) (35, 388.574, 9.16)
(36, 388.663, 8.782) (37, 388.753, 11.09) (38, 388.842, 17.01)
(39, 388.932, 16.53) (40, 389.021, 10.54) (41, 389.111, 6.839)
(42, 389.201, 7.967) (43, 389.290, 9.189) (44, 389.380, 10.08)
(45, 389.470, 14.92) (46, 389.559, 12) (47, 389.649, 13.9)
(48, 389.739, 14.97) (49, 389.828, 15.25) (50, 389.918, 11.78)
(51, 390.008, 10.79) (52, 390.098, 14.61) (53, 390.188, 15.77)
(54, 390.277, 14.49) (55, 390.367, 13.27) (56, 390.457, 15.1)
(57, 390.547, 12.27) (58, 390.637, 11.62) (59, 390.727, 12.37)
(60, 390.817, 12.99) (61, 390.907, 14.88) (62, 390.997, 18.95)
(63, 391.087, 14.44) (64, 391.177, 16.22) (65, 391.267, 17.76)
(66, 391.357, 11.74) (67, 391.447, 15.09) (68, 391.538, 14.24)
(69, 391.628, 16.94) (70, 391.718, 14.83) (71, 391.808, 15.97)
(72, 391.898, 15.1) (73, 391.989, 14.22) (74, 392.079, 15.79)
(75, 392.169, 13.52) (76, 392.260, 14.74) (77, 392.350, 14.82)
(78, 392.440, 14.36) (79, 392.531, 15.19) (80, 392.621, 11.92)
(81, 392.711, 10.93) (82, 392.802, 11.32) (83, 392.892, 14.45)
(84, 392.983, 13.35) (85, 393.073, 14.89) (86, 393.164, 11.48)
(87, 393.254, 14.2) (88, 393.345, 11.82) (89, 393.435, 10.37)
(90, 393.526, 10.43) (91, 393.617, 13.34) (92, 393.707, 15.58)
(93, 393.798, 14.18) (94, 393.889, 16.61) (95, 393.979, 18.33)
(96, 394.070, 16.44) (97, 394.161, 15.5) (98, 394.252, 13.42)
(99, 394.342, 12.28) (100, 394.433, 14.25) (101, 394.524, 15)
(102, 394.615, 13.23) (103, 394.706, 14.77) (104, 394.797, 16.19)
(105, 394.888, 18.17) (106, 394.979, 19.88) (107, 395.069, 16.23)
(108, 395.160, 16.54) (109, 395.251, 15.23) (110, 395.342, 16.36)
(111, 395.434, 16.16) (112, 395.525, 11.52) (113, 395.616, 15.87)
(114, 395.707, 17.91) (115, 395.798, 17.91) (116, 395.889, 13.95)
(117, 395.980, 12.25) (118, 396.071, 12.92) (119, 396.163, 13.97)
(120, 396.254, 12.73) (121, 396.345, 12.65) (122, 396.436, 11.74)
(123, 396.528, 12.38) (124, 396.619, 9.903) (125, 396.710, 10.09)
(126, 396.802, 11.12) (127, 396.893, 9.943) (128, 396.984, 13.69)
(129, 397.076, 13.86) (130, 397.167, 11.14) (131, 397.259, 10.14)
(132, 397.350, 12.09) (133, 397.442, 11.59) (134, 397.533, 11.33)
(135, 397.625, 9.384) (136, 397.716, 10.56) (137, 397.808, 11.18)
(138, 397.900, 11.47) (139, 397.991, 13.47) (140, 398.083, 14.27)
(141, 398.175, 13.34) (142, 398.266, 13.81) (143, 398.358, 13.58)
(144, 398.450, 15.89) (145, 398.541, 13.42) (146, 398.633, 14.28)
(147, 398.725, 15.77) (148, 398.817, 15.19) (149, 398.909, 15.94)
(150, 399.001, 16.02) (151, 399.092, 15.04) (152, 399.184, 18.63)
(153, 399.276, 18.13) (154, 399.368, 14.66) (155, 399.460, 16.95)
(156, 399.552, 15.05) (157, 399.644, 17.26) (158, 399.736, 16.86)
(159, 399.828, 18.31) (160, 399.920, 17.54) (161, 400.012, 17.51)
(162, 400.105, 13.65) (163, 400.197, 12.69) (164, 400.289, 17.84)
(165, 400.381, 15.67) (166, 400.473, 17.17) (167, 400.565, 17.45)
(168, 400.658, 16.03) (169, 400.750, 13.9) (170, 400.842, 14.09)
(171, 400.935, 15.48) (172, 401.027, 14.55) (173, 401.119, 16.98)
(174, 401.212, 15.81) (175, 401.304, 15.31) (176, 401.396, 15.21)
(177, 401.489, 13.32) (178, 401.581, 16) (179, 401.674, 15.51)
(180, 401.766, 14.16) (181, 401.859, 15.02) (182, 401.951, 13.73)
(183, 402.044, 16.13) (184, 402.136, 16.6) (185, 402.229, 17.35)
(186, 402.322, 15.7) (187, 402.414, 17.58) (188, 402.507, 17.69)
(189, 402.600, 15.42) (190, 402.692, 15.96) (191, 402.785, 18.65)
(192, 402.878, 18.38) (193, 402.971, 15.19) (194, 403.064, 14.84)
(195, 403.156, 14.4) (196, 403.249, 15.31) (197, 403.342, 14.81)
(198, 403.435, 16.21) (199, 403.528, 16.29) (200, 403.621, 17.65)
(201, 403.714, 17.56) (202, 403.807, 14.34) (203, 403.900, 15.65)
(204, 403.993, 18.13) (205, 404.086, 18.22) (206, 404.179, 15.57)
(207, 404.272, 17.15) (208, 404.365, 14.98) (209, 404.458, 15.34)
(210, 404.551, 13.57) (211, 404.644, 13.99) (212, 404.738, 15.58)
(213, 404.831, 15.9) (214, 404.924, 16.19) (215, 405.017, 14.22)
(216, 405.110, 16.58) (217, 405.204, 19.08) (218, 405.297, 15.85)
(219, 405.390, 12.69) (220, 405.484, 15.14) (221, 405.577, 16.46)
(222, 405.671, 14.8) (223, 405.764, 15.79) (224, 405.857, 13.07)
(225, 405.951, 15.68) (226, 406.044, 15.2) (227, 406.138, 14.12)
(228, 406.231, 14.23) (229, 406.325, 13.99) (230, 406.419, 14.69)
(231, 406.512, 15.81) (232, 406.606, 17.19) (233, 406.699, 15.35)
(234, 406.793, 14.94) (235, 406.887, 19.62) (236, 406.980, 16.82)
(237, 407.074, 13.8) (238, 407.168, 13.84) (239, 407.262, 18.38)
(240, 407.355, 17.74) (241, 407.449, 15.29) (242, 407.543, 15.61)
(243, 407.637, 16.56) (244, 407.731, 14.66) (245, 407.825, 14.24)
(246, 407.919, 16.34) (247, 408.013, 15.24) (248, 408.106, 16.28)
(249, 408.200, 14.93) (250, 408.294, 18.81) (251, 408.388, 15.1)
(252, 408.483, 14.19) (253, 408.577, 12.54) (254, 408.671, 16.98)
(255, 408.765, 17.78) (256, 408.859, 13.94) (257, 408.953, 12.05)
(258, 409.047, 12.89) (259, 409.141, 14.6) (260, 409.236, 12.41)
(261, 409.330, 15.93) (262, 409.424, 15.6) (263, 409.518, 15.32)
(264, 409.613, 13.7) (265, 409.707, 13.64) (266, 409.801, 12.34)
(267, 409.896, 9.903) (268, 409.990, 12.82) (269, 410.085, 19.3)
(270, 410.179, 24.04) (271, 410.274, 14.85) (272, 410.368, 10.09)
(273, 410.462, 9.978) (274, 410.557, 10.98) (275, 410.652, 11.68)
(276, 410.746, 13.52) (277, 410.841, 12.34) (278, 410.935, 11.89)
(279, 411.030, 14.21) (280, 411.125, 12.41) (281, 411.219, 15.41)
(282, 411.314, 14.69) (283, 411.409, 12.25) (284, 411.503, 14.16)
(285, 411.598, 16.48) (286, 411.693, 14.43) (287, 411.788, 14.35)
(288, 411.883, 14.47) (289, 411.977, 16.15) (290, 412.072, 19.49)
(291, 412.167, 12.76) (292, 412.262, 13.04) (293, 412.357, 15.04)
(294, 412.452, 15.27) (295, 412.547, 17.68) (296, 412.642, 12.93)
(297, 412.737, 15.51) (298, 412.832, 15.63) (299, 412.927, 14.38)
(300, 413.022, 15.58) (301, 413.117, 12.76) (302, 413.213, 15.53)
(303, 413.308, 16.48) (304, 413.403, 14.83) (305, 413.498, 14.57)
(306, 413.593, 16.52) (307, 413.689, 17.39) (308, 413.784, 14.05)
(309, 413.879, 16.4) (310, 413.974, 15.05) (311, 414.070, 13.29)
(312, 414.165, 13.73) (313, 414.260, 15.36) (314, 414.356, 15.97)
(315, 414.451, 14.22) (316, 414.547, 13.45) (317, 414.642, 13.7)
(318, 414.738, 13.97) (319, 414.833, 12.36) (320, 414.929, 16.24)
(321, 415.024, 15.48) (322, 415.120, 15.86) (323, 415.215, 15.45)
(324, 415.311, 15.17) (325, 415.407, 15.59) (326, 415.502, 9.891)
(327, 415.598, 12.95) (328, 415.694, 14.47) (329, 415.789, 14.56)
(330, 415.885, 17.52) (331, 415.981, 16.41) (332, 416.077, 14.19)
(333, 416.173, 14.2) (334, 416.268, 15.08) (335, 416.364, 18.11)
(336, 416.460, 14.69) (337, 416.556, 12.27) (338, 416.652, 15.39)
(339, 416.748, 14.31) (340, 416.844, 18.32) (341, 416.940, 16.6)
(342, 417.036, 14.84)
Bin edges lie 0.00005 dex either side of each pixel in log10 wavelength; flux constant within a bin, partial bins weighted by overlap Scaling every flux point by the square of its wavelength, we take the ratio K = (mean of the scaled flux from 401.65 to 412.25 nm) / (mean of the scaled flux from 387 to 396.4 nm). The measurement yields 1.17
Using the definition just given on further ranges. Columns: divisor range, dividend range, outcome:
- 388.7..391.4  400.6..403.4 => 1.25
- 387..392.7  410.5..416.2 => 1.20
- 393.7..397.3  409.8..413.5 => 1.10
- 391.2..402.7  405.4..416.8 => 1.09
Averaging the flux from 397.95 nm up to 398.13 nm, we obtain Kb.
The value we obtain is 13.8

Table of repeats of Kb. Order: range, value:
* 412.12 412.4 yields 13.6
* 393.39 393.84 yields 12.8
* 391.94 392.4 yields 14.6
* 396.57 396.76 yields 10.1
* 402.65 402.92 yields 17.6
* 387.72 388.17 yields 13.4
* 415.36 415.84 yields 13.5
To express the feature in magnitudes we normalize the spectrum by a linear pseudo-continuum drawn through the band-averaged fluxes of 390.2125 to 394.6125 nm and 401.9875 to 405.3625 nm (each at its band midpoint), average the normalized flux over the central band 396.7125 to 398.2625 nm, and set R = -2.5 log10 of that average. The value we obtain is 0.27 mag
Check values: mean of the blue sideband 14.2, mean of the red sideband 16.1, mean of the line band 11.8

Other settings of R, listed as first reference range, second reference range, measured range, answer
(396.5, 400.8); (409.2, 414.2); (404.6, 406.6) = -0.07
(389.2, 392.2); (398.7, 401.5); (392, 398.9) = 0.10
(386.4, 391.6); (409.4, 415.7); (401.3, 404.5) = -0.13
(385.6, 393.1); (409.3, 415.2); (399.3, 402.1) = -0.10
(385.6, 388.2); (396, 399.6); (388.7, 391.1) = 0.12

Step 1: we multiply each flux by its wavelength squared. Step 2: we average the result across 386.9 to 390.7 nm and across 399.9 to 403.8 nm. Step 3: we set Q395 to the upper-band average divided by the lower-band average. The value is 1.29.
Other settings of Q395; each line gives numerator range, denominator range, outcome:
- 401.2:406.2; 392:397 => 1.17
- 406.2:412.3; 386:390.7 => 1.21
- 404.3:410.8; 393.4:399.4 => 1.13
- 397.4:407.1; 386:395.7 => 1.15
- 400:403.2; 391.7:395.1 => 1.14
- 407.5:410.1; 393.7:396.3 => 1.03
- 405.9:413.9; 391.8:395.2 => 1.12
